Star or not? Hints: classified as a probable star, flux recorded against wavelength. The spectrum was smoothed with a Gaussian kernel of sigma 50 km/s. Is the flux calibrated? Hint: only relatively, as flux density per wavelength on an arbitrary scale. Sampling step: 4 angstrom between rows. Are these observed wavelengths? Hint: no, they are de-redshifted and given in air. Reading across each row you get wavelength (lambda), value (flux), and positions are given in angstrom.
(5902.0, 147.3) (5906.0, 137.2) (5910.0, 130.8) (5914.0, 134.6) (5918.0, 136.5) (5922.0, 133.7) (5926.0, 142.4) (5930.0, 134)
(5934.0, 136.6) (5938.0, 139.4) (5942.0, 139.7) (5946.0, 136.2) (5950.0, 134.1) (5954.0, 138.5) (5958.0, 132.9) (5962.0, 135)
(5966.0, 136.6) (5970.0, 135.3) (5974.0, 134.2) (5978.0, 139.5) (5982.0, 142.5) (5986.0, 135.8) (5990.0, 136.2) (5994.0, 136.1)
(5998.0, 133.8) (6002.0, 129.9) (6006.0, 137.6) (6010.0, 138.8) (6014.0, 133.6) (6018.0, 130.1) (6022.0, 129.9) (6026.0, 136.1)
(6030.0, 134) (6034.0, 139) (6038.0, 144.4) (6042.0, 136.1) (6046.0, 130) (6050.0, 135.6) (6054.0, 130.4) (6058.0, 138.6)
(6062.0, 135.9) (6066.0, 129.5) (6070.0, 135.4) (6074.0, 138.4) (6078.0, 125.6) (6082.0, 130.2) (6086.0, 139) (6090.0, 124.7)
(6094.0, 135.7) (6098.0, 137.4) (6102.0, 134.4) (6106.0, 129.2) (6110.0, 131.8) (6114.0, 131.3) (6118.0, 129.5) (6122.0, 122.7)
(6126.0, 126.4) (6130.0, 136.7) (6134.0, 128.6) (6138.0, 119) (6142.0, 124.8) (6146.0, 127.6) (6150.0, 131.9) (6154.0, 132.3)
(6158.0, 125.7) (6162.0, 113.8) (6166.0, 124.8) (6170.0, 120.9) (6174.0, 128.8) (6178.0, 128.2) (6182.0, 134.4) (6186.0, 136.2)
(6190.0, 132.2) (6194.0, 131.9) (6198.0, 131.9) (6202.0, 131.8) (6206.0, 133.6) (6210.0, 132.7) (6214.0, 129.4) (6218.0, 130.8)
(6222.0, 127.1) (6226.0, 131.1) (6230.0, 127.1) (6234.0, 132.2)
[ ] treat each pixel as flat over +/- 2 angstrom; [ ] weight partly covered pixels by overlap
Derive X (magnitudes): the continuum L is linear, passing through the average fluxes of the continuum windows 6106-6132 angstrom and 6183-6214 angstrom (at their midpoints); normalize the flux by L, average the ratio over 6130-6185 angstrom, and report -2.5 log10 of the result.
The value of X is 0.037 mag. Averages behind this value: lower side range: 130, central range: 127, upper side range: 133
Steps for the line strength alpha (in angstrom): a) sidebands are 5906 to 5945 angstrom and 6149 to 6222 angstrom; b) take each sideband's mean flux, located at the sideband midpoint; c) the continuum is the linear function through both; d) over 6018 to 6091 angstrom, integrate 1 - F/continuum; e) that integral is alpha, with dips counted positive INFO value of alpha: -0.6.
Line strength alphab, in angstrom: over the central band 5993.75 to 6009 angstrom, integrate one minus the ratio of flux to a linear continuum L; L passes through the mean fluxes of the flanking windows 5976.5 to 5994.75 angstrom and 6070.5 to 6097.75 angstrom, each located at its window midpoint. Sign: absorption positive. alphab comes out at 0.31 angstrom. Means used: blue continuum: 138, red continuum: 133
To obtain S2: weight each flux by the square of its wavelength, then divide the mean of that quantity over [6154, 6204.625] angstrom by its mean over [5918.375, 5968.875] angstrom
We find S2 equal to 1.02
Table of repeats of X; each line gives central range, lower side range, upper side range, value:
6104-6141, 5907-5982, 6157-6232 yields 0.02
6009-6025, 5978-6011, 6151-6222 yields 0.02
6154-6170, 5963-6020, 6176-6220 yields 0.09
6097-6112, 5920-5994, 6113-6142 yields -0.04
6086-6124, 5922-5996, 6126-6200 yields 0.00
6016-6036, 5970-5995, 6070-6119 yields 0.01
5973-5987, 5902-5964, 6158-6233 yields -0.03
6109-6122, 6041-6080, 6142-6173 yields -0.01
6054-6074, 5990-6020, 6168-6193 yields -0.01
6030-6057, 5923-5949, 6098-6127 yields -0.02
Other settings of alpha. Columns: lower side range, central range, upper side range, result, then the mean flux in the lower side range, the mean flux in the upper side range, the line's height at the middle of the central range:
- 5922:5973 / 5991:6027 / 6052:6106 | 0.28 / 137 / 133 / 135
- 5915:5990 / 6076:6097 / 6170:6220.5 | 0.38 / 137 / 131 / 134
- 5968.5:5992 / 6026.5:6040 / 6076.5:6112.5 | -0.39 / 137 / 132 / 135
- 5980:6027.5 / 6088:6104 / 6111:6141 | -0.43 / 135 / 128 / 130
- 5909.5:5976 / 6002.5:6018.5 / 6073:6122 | -0.10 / 136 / 132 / 134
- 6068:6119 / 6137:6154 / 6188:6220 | 0.67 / 133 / 132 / 132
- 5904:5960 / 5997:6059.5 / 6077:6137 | -0.78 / 136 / 131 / 133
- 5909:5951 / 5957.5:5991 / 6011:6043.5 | -0.16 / 136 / 135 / 136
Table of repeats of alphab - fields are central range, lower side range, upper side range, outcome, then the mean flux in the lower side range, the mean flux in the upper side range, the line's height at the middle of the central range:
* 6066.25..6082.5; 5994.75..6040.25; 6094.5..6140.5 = 0.0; 135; 130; 132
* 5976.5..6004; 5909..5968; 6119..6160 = -0.5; 136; 128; 134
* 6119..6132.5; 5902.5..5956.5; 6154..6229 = 0.3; 137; 129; 131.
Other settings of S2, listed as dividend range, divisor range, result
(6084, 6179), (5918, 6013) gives 1.00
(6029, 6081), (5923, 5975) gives 1.02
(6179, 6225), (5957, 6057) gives 1.04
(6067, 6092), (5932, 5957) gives 1.01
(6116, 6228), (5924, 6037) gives 1.01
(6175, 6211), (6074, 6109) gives 1.03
